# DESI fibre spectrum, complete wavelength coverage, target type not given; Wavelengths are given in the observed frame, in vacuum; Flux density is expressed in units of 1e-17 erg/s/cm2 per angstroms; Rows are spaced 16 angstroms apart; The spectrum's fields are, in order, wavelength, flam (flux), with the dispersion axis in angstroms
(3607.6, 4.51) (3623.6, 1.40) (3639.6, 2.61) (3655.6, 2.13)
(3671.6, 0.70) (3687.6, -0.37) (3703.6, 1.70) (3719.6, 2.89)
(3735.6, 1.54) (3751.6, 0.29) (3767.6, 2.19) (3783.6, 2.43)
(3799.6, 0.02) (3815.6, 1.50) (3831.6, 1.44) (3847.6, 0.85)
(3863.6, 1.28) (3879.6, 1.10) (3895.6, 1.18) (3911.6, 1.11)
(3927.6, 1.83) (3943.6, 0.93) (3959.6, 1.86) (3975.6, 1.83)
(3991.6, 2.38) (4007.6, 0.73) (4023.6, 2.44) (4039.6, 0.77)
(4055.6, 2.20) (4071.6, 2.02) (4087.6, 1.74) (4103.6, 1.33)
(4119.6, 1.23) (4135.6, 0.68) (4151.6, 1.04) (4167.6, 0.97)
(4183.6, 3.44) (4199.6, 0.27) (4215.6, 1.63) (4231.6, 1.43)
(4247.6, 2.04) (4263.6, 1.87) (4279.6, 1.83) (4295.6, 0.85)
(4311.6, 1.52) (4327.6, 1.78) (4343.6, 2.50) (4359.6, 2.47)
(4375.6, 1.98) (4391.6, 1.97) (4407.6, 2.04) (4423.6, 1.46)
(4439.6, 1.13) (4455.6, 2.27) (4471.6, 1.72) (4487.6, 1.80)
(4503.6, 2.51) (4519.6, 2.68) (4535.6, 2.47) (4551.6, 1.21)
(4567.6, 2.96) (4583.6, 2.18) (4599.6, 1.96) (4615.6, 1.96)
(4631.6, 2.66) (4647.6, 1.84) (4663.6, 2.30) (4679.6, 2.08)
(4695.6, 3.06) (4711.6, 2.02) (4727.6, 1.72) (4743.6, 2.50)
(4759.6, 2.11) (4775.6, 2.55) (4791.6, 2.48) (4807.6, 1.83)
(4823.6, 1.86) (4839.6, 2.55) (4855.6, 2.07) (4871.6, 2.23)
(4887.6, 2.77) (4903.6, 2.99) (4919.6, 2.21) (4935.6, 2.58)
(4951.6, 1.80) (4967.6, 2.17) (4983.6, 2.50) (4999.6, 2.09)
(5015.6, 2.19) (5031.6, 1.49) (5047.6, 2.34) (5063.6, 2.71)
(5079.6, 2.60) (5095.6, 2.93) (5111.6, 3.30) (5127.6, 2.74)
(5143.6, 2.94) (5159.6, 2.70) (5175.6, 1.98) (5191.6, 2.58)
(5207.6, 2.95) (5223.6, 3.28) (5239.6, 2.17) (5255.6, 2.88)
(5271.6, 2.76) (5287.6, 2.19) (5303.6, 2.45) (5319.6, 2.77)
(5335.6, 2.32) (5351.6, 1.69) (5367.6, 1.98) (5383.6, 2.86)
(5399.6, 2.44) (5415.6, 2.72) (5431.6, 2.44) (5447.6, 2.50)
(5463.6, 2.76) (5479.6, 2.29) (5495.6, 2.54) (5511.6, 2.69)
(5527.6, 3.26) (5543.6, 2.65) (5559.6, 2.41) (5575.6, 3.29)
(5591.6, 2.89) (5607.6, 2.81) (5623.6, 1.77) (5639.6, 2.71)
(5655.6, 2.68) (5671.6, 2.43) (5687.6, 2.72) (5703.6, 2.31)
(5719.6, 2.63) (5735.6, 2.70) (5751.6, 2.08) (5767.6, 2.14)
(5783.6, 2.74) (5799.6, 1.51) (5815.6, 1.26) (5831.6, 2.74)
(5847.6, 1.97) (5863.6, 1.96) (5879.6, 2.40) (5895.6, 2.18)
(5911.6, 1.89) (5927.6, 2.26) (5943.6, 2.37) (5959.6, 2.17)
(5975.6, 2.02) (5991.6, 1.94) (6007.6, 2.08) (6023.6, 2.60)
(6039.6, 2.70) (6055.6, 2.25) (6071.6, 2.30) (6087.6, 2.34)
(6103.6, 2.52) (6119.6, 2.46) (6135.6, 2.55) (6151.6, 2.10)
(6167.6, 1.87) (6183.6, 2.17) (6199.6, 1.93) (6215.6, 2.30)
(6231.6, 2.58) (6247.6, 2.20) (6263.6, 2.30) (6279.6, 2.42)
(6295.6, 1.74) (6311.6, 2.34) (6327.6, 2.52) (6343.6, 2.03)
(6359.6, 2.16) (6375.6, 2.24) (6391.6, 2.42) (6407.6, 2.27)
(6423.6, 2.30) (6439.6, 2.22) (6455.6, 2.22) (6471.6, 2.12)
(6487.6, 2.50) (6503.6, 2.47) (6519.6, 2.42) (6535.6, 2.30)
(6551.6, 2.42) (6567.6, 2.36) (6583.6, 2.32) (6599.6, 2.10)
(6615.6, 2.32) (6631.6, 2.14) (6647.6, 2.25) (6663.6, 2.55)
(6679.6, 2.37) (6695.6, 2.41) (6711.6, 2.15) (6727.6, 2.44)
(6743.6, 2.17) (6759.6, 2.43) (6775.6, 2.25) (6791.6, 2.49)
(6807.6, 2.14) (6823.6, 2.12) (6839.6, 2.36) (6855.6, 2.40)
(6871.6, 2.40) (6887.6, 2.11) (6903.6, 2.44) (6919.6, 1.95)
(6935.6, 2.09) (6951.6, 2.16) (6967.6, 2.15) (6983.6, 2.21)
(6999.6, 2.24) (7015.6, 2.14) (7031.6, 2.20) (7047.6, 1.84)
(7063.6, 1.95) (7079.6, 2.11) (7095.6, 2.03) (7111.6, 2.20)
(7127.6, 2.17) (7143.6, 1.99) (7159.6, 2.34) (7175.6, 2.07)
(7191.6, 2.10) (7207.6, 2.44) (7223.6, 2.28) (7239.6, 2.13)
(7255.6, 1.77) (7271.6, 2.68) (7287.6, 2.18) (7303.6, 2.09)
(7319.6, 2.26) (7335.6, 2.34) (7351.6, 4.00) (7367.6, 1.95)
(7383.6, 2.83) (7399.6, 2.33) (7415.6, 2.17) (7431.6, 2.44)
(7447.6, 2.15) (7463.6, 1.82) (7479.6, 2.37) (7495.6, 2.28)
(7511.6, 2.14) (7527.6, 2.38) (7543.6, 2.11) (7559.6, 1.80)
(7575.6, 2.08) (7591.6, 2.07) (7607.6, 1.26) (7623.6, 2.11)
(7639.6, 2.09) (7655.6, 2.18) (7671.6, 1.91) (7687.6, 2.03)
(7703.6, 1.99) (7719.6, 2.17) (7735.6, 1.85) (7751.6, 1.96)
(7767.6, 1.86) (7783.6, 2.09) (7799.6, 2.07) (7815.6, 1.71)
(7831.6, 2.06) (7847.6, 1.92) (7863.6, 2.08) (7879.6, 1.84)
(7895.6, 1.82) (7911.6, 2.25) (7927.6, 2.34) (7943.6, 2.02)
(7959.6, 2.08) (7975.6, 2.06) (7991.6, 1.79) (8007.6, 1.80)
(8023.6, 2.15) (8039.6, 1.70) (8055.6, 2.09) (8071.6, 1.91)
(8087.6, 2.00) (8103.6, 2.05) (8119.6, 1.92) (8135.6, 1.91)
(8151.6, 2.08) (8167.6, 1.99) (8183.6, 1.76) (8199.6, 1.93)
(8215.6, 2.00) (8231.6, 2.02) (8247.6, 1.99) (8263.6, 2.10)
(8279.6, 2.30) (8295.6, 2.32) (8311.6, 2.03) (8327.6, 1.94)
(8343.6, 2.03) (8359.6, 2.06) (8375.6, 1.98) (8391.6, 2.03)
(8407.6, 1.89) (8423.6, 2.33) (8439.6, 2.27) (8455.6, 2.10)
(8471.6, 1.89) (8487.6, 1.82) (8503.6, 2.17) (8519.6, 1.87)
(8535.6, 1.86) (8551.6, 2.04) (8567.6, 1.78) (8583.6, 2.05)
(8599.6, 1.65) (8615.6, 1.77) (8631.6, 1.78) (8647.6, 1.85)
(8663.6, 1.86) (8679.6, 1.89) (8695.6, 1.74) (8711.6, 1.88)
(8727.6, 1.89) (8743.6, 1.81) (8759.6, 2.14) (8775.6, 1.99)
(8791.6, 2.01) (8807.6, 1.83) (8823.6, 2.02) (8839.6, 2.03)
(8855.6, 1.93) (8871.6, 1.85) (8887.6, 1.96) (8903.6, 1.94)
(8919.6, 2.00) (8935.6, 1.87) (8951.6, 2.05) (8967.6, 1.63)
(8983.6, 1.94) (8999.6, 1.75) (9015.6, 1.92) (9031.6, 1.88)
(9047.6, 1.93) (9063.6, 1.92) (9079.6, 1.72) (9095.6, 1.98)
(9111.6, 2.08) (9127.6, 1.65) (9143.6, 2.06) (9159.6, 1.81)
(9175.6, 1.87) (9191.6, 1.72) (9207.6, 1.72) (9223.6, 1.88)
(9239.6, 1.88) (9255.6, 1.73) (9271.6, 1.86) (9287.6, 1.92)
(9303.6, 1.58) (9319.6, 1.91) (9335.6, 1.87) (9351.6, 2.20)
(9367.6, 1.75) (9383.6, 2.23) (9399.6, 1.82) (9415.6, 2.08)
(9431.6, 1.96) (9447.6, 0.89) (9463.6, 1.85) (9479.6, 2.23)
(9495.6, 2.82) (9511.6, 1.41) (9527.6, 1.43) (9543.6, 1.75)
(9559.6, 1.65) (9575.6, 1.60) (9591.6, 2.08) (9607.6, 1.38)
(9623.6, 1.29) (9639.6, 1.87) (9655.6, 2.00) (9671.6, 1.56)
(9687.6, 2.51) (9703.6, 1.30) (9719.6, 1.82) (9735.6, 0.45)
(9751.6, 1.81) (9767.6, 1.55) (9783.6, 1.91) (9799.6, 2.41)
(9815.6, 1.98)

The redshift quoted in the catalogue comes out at 0.121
